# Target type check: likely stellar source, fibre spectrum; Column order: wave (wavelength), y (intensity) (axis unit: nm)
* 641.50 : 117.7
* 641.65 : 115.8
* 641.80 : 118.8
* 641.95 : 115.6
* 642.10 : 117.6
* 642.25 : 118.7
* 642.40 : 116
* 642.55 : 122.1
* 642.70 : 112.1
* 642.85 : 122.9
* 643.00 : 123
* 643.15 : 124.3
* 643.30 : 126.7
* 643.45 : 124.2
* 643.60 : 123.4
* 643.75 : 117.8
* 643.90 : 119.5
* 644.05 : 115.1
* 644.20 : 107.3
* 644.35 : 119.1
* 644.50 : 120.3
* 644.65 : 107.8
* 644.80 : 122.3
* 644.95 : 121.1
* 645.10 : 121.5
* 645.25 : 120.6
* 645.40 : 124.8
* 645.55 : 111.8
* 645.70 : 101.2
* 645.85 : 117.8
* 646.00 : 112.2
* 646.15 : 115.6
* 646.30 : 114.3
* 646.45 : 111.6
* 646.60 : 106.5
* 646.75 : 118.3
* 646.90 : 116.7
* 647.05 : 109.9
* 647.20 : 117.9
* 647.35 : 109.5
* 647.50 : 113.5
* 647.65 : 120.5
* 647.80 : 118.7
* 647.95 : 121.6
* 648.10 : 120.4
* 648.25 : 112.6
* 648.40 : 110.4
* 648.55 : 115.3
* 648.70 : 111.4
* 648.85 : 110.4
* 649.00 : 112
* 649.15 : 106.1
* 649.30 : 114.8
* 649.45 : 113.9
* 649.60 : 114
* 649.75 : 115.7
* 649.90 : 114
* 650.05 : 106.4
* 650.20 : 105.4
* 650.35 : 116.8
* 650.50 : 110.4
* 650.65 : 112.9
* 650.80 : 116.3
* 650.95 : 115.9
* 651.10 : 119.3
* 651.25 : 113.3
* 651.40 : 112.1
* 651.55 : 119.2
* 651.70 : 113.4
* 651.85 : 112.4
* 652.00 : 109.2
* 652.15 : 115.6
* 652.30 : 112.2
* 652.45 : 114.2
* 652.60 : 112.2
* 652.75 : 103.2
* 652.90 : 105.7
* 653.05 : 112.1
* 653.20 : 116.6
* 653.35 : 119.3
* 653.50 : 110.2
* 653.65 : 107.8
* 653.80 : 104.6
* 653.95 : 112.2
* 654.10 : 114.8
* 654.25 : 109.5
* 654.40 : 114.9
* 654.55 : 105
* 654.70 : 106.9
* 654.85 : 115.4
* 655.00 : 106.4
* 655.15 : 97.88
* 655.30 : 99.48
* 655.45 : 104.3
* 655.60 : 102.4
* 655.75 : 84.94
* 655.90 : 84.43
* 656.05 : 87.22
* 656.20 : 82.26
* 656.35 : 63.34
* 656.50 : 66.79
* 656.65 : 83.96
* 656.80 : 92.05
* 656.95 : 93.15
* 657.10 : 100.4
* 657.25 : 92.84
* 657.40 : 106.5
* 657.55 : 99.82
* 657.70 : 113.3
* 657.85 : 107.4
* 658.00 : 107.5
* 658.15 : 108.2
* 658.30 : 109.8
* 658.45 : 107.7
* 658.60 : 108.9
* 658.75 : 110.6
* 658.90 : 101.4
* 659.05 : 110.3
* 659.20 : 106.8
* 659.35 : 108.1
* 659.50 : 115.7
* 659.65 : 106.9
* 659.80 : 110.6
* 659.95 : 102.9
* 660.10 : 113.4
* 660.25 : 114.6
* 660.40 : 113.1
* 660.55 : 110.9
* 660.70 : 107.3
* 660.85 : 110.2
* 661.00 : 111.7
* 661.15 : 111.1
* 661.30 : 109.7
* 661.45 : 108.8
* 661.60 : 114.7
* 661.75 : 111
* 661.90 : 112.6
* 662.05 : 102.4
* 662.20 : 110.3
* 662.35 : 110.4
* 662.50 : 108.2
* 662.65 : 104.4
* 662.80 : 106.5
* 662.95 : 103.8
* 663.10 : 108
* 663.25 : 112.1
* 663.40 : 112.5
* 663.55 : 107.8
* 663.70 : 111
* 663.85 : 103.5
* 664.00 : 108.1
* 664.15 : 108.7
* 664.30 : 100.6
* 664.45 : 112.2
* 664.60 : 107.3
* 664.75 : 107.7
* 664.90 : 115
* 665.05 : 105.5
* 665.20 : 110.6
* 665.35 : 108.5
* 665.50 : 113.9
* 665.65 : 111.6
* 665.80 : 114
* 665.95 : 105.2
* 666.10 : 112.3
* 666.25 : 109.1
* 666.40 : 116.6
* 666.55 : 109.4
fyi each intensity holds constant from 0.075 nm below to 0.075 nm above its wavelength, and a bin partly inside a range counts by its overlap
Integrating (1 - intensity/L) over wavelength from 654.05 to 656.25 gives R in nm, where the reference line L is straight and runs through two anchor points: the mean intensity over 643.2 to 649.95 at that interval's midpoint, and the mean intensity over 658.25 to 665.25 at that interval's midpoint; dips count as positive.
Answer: 0.212 nm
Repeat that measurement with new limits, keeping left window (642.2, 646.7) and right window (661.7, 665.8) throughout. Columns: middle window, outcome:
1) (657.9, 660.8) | 0.040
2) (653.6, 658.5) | 0.546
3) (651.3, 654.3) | 0.047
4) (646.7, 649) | 0.017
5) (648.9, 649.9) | 0.021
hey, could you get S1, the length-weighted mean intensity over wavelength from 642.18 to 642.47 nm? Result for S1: 117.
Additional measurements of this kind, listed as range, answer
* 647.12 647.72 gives 115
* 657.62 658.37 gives 109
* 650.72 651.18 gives 117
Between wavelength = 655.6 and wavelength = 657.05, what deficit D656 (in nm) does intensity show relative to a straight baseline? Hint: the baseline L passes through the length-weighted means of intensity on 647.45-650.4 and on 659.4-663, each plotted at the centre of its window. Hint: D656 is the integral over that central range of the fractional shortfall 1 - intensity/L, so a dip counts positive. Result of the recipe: 0.36 nm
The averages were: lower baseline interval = 114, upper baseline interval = 110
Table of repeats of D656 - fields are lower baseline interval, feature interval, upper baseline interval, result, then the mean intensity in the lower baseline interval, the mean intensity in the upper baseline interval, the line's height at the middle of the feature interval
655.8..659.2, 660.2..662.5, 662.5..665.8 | -0.15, 97.3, 109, 104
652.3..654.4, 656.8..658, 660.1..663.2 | 0.09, 111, 110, 110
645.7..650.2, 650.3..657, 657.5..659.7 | 0.34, 114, 108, 111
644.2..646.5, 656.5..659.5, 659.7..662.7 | 0.22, 116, 110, 111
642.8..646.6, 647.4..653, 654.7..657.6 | -0.40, 118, 93.1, 106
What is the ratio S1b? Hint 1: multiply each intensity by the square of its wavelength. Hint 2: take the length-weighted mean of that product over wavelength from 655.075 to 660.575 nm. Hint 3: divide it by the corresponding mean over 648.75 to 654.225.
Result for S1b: 0.91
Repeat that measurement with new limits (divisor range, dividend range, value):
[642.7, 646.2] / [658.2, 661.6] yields 0.97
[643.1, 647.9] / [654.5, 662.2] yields 0.92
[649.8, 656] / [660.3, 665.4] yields 1.03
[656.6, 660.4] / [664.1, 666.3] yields 1.06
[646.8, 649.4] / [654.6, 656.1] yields 0.89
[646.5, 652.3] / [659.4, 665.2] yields 1.00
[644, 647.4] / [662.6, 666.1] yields 1.00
